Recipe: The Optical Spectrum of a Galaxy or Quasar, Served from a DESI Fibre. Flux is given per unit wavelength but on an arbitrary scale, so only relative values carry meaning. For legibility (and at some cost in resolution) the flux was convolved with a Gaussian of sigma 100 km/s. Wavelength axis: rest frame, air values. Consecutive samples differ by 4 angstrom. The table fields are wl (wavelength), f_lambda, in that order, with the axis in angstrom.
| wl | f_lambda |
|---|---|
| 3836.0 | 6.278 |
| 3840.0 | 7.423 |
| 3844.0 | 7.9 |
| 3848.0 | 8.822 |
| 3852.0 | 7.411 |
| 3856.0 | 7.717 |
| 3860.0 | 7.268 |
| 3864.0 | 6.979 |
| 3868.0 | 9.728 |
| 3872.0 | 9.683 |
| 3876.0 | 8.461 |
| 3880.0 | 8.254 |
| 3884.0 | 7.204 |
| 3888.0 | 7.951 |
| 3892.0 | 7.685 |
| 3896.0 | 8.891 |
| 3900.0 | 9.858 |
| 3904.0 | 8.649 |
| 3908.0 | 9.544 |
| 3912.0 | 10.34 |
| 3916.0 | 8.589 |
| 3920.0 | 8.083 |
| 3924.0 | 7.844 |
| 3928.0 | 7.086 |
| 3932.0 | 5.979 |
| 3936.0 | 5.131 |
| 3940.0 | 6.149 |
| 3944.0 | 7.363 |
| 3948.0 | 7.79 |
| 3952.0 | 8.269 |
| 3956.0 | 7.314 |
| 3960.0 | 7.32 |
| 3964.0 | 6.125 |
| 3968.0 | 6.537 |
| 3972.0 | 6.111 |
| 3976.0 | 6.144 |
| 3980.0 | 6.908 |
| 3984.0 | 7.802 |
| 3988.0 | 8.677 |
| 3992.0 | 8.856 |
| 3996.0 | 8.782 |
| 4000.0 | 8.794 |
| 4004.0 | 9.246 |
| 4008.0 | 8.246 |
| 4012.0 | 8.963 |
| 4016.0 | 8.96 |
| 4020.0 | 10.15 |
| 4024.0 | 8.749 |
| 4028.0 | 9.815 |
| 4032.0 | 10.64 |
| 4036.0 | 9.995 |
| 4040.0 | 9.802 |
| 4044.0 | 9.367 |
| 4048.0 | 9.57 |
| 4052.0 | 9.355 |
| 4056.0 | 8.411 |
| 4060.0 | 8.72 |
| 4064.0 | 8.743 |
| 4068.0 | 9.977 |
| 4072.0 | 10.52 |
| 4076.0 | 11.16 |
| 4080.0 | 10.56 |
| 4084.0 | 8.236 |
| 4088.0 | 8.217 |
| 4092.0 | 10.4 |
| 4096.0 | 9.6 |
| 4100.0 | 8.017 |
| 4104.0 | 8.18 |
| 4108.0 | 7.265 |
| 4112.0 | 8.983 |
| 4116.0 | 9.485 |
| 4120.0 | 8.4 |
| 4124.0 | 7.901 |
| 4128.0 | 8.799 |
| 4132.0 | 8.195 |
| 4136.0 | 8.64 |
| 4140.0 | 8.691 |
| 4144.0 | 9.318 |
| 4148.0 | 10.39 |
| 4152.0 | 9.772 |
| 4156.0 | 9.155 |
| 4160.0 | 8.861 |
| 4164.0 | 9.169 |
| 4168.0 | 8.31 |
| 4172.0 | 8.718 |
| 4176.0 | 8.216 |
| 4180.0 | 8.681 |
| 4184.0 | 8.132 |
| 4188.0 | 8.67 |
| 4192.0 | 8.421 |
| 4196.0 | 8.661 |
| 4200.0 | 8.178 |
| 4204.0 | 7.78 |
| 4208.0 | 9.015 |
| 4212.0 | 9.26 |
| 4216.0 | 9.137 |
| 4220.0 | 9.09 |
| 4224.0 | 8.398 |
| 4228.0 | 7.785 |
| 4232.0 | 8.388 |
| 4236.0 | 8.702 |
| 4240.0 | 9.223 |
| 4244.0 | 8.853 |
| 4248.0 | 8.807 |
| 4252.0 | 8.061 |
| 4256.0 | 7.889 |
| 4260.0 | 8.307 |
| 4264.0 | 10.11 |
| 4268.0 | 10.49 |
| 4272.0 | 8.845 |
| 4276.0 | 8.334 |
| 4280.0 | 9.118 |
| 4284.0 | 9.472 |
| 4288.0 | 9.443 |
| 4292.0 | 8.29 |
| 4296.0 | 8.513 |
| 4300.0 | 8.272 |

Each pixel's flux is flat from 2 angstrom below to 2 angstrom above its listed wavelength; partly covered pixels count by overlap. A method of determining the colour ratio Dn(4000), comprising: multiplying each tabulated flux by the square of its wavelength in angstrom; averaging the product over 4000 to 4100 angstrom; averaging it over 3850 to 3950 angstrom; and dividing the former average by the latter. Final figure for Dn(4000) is 1.27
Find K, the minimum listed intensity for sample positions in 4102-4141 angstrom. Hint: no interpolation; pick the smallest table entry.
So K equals 7.265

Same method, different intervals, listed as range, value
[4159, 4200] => 8.132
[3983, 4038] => 7.802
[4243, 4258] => 7.889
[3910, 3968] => 5.131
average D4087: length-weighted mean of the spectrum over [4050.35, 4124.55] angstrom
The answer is 9.08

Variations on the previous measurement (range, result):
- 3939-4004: 7.51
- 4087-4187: 8.78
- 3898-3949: 7.88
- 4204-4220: 8.96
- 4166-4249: 8.59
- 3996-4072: 9.32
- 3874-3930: 8.46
